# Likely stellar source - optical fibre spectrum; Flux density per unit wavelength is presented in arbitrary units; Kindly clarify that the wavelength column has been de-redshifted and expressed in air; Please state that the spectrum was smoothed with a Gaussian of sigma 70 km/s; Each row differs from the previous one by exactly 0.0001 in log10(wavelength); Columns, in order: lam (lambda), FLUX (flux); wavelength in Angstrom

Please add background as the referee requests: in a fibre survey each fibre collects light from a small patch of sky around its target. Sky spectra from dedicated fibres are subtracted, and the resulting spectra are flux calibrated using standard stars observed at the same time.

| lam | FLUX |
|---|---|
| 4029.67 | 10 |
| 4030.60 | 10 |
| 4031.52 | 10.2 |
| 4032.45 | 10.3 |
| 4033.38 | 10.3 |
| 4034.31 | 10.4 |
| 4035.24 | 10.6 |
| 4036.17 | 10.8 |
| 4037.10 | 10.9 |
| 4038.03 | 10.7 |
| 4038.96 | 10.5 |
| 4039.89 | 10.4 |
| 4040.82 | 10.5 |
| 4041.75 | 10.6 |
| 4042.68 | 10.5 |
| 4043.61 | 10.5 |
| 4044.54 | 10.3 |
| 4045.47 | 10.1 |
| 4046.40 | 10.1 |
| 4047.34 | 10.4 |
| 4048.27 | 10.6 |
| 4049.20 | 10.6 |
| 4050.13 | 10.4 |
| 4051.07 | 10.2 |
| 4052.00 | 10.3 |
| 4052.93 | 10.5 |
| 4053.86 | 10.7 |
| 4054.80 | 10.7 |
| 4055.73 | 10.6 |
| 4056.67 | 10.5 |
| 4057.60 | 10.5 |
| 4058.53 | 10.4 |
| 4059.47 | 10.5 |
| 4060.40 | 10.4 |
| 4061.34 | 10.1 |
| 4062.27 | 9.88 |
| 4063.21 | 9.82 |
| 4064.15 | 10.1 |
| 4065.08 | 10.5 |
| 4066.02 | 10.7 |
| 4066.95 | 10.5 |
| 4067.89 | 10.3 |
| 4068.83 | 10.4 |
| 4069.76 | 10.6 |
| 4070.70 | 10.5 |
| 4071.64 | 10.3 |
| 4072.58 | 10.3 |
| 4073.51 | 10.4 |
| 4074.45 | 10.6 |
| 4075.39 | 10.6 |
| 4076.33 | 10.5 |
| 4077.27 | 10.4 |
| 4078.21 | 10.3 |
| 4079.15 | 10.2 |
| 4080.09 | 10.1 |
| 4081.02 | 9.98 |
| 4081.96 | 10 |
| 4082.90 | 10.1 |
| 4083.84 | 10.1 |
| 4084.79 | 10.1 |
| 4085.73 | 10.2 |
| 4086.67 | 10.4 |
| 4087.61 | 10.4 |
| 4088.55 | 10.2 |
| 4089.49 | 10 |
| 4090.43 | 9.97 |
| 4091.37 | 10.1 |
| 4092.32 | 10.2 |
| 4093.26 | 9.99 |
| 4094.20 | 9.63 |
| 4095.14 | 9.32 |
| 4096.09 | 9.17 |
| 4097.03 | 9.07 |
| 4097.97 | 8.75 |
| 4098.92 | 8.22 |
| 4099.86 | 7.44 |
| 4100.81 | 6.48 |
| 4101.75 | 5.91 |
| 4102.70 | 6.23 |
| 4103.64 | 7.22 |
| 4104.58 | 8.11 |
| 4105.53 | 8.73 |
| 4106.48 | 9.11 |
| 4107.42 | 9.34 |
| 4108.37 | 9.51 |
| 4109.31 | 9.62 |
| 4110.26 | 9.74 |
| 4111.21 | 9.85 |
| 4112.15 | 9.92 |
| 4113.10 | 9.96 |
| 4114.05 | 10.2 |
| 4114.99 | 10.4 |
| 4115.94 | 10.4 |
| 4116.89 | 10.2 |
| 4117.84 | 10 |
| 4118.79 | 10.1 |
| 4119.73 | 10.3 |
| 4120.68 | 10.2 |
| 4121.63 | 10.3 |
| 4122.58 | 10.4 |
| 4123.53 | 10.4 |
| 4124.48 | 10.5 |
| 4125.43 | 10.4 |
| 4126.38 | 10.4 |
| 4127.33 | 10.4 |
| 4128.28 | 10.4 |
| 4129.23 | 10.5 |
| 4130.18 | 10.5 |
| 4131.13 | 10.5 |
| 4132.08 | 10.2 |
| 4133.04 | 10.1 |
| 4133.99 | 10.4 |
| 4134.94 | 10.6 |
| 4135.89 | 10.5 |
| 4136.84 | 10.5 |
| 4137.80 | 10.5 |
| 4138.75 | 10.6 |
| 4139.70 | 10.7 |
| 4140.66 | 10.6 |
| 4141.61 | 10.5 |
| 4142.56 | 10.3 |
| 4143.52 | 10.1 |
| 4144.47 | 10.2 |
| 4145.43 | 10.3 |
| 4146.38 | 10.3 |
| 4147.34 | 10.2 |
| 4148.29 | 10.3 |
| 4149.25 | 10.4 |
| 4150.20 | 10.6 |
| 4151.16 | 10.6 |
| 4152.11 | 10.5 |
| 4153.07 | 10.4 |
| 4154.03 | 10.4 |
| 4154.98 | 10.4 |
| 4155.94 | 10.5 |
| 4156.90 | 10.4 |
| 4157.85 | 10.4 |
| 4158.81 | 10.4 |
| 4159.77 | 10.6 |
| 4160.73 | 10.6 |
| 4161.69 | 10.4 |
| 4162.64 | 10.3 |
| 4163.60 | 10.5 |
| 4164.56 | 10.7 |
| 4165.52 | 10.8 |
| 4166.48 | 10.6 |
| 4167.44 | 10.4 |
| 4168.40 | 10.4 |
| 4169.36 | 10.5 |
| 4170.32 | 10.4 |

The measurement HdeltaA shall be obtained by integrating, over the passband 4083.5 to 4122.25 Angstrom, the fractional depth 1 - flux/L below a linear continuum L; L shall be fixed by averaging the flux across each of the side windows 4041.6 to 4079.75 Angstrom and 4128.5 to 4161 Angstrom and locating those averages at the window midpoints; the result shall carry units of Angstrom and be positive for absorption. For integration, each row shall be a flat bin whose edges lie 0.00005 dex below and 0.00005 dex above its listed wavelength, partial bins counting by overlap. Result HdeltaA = 3.8 Angstrom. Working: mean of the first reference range 10.4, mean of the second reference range 10.4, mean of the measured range 9.39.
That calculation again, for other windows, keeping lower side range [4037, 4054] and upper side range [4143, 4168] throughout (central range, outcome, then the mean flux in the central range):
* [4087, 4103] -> 2.3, 8.93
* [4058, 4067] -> 0.1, 10.3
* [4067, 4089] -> 0.3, 10.3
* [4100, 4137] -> 2.7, 9.68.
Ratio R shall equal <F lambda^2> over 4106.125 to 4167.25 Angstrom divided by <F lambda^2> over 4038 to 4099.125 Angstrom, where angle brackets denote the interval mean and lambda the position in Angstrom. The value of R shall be 1.0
